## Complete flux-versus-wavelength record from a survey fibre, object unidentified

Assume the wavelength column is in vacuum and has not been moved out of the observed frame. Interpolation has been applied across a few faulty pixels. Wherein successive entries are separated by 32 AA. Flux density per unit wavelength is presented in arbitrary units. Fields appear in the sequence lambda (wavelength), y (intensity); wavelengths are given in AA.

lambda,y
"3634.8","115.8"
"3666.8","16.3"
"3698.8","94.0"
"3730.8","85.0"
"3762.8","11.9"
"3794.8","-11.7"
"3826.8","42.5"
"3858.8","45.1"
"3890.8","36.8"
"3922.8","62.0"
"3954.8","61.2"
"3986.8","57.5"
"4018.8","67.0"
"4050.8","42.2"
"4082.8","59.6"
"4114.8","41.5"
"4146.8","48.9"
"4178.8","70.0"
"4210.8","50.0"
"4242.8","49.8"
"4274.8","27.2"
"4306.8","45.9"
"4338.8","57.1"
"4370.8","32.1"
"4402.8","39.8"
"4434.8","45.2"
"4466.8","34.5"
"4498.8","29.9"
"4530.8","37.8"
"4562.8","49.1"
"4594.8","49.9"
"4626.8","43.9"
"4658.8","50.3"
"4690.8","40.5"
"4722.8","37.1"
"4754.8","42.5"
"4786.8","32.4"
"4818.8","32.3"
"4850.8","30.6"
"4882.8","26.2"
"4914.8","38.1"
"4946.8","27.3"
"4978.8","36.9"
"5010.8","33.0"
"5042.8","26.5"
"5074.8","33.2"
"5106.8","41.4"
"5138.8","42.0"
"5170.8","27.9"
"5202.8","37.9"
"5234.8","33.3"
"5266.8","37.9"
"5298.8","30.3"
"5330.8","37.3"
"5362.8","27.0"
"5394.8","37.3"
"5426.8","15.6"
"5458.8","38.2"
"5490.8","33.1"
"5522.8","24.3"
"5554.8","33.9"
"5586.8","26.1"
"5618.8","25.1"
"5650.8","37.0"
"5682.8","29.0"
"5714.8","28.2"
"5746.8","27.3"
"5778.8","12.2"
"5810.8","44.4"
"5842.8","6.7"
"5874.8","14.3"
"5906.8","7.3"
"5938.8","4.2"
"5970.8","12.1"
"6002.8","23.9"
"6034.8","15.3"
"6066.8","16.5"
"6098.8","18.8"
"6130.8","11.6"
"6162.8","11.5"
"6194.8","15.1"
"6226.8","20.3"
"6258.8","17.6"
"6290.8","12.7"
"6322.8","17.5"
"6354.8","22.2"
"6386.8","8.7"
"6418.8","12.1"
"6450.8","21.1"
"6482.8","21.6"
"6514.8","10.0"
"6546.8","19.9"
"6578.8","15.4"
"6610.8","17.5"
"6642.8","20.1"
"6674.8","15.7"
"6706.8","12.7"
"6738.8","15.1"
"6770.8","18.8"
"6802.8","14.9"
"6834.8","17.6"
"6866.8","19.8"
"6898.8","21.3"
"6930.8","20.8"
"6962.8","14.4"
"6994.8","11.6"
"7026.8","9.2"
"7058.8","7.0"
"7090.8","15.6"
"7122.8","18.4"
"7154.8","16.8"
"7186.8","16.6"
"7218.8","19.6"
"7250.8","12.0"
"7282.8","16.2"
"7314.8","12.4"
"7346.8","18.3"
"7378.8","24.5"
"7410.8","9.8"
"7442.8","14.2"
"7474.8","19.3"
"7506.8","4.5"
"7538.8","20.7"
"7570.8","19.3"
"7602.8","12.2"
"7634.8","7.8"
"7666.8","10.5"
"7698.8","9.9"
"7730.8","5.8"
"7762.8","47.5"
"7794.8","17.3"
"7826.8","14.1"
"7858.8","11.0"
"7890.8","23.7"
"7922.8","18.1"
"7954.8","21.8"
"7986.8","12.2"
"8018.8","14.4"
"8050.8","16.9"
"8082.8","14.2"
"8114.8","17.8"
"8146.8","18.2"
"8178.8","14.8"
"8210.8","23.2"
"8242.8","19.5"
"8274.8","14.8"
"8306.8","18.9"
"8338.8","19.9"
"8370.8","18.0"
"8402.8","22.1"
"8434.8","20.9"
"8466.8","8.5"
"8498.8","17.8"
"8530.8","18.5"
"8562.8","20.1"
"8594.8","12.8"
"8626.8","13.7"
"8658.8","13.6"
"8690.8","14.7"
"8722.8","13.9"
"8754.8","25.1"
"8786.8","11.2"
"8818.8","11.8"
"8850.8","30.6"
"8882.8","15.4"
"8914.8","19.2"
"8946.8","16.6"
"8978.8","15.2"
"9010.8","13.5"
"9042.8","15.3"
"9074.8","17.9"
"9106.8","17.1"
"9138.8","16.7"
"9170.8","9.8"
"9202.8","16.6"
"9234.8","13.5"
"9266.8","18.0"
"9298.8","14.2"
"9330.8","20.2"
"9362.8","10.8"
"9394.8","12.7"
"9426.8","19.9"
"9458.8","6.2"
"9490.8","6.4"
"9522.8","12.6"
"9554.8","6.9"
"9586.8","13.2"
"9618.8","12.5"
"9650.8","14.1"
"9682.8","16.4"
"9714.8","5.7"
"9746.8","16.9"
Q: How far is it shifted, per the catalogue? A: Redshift 1.08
